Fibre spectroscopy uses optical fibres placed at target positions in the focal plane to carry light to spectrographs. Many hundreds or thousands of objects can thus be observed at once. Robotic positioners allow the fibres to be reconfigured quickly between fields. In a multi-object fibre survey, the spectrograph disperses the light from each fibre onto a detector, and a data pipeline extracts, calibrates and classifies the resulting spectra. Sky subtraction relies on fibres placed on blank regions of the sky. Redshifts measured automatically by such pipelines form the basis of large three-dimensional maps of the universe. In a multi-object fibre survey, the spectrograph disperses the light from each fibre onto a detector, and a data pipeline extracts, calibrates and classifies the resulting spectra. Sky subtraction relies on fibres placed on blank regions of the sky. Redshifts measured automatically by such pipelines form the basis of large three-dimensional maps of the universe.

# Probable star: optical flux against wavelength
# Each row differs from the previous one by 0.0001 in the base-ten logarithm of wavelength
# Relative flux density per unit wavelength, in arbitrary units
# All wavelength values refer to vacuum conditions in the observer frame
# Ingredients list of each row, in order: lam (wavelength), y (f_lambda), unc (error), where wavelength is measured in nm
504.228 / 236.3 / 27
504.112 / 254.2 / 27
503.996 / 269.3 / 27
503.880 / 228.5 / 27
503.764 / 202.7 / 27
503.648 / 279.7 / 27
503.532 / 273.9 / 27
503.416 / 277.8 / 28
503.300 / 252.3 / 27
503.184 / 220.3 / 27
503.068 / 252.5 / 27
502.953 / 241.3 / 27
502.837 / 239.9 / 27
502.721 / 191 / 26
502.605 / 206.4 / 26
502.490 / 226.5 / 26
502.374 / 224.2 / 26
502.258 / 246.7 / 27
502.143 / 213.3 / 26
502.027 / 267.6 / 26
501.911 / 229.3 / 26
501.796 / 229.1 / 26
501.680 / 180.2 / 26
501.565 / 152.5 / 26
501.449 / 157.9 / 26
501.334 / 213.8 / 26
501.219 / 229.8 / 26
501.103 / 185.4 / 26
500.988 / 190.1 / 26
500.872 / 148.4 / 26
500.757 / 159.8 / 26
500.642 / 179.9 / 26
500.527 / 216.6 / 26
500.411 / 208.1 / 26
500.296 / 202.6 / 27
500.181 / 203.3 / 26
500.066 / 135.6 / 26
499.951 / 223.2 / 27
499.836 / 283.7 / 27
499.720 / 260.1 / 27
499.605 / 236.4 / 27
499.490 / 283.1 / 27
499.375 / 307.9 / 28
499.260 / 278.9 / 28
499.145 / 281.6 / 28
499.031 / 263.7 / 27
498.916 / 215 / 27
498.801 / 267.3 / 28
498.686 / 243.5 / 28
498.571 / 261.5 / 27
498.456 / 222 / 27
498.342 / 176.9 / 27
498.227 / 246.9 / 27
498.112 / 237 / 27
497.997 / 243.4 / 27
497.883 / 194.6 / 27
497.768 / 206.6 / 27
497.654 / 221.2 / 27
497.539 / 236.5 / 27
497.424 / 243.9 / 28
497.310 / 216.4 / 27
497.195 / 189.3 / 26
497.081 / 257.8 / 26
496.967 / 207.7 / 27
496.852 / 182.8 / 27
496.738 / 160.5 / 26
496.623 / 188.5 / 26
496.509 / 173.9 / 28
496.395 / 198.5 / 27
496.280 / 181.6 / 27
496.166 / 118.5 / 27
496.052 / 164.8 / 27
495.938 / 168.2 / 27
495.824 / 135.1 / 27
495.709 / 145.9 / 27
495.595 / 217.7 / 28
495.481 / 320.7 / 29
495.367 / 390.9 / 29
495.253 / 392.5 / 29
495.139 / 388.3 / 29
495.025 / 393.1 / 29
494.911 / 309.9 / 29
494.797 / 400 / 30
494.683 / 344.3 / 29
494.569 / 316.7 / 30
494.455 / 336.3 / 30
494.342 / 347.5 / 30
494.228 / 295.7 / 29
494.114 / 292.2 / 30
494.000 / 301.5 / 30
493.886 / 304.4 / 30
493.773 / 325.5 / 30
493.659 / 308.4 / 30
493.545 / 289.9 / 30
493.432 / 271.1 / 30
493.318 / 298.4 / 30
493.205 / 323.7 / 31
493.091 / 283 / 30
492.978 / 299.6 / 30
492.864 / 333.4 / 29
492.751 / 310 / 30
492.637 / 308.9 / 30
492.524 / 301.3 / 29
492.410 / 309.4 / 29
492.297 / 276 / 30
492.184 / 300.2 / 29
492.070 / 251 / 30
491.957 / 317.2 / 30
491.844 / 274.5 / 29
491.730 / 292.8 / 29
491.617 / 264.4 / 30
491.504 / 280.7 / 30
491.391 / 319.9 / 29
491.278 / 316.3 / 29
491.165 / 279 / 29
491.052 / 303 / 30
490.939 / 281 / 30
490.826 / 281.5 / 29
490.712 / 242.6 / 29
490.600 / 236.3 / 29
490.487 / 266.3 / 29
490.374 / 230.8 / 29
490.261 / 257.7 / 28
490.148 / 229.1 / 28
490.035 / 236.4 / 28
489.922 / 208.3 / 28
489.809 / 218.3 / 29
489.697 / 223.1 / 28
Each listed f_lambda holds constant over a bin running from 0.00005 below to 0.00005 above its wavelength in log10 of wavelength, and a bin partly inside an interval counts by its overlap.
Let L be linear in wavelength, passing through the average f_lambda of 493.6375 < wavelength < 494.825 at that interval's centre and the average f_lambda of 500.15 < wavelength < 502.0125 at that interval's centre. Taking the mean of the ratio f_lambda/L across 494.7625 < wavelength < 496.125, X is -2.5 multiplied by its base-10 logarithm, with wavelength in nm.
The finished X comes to 0.08 mag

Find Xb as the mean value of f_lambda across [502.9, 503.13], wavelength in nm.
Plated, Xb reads 247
